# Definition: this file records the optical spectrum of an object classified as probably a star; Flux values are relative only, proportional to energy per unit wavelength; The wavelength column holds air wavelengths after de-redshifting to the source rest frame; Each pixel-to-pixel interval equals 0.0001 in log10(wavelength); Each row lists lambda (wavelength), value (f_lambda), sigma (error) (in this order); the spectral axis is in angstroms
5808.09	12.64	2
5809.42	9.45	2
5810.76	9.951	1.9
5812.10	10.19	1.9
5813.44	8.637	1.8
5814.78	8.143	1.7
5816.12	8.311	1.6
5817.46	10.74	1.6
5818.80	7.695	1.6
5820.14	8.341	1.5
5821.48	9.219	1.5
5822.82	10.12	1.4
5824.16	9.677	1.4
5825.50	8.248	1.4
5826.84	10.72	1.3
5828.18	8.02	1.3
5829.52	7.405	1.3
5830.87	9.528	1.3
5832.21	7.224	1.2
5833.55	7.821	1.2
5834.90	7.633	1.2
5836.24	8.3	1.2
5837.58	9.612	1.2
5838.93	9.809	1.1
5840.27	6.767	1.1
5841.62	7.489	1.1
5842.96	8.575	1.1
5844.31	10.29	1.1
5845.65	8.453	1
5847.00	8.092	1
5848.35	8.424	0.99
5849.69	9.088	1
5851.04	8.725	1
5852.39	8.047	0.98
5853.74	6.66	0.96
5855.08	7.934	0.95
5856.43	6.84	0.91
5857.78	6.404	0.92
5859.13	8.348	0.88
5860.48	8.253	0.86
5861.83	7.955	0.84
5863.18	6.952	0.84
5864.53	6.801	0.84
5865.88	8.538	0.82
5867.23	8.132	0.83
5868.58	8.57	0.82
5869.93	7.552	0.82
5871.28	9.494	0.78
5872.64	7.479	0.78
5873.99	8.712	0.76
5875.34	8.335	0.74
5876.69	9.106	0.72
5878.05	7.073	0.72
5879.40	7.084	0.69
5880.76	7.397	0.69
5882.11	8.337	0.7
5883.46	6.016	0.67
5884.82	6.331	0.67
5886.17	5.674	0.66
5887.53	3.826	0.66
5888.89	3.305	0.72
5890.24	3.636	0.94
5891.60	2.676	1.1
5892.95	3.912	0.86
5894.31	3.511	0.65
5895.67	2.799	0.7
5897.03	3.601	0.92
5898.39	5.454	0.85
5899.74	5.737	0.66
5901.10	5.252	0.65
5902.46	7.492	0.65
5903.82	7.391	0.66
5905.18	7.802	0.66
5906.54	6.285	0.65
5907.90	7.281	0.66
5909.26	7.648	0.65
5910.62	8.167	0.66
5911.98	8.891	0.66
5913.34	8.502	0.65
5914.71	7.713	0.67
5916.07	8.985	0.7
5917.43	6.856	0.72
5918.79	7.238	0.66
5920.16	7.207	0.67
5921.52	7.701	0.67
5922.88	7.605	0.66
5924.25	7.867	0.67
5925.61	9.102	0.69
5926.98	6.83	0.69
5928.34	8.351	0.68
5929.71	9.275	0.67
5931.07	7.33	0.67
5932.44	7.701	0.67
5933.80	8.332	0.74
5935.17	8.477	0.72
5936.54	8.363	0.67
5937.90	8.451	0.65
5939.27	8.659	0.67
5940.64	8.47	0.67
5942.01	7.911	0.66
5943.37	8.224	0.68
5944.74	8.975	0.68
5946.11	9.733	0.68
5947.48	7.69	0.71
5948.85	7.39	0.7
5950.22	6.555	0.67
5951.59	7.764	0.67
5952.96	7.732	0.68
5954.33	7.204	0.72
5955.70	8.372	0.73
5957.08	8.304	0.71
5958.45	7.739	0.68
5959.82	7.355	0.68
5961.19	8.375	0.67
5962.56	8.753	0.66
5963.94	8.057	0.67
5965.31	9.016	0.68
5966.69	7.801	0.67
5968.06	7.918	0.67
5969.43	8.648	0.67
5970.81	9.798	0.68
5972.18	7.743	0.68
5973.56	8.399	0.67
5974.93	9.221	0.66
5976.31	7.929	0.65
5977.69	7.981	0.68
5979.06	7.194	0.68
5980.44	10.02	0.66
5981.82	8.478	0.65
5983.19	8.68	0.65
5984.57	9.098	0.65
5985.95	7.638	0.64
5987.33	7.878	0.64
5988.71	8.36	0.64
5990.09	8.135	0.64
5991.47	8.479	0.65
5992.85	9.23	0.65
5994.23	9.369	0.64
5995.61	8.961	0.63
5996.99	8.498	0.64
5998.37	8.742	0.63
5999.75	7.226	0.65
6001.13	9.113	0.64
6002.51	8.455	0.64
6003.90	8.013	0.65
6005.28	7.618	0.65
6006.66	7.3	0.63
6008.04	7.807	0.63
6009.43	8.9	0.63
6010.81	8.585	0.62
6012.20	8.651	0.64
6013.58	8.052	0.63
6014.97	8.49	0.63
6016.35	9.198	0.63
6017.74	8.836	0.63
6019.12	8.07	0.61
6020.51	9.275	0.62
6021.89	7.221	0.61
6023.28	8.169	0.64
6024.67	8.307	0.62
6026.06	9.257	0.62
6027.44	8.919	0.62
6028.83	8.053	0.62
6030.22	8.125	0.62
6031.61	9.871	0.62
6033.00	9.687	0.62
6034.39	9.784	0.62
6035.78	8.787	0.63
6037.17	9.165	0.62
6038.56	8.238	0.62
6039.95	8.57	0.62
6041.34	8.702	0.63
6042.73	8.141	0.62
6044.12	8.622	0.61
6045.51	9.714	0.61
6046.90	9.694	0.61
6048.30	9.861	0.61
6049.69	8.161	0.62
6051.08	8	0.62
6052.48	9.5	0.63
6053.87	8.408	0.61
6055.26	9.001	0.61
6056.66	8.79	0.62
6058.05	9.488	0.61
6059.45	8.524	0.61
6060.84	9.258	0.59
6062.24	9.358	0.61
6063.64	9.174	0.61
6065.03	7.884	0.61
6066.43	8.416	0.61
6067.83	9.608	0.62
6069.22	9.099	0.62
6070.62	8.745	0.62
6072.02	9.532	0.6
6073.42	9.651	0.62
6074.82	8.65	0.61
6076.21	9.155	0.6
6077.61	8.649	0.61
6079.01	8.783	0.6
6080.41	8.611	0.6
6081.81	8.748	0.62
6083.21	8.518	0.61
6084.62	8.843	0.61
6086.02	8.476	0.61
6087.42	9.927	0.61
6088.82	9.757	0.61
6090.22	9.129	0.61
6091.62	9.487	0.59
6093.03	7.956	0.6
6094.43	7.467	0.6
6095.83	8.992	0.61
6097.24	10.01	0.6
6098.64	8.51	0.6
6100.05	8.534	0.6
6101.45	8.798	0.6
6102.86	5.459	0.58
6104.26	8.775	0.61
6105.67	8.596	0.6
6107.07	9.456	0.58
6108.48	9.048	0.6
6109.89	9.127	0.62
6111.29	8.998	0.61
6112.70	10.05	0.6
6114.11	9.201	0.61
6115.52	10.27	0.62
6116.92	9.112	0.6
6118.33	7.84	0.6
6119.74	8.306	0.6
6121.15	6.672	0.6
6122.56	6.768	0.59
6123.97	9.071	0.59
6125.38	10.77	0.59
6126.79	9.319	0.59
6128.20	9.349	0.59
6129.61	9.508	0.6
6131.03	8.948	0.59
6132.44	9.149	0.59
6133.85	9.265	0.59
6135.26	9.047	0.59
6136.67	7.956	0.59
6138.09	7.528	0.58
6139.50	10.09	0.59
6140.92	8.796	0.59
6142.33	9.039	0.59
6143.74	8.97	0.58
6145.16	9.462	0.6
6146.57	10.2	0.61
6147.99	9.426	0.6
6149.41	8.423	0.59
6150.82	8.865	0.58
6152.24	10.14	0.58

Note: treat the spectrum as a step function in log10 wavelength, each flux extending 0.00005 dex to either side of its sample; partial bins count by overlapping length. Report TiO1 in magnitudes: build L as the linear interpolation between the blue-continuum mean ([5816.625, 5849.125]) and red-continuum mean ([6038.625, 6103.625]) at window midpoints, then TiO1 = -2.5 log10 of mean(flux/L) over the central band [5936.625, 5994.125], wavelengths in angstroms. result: 0.06 mag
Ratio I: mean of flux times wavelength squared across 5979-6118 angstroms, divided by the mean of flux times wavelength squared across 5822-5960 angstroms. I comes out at 1.22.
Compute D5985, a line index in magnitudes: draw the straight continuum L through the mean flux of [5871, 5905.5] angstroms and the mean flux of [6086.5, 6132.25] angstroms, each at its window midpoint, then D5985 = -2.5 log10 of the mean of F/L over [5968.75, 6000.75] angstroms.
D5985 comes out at -0.176 mag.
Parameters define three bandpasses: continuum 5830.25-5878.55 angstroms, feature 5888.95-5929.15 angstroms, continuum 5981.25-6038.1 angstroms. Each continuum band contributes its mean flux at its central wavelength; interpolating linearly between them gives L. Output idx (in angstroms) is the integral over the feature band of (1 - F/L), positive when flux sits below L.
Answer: 8.4 angstroms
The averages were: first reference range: 8.14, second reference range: 8.55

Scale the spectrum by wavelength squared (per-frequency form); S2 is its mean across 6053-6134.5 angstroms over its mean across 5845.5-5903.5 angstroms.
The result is 1.41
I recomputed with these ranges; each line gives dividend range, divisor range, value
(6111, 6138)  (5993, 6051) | 1.06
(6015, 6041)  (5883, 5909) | 1.76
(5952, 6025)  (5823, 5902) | 1.20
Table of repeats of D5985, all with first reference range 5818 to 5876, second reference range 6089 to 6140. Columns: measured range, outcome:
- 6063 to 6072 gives -0.020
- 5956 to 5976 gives 0.021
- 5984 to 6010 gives 0.029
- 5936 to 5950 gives 0.019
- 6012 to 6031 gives 0.019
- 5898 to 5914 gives 0.169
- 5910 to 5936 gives 0.057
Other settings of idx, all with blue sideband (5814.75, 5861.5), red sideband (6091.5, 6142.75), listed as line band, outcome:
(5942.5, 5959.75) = 1.2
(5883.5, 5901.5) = 8.8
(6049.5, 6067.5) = -0.2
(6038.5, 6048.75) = -0.3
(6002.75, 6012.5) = 0.6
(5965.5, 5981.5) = 0.3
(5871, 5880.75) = 0.5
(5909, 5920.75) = 0.8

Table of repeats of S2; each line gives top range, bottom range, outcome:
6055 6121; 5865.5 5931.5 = 1.37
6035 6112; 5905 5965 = 1.16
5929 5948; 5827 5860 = 1.06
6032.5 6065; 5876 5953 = 1.33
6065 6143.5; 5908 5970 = 1.16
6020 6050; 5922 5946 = 1.11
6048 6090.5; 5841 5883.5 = 1.20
